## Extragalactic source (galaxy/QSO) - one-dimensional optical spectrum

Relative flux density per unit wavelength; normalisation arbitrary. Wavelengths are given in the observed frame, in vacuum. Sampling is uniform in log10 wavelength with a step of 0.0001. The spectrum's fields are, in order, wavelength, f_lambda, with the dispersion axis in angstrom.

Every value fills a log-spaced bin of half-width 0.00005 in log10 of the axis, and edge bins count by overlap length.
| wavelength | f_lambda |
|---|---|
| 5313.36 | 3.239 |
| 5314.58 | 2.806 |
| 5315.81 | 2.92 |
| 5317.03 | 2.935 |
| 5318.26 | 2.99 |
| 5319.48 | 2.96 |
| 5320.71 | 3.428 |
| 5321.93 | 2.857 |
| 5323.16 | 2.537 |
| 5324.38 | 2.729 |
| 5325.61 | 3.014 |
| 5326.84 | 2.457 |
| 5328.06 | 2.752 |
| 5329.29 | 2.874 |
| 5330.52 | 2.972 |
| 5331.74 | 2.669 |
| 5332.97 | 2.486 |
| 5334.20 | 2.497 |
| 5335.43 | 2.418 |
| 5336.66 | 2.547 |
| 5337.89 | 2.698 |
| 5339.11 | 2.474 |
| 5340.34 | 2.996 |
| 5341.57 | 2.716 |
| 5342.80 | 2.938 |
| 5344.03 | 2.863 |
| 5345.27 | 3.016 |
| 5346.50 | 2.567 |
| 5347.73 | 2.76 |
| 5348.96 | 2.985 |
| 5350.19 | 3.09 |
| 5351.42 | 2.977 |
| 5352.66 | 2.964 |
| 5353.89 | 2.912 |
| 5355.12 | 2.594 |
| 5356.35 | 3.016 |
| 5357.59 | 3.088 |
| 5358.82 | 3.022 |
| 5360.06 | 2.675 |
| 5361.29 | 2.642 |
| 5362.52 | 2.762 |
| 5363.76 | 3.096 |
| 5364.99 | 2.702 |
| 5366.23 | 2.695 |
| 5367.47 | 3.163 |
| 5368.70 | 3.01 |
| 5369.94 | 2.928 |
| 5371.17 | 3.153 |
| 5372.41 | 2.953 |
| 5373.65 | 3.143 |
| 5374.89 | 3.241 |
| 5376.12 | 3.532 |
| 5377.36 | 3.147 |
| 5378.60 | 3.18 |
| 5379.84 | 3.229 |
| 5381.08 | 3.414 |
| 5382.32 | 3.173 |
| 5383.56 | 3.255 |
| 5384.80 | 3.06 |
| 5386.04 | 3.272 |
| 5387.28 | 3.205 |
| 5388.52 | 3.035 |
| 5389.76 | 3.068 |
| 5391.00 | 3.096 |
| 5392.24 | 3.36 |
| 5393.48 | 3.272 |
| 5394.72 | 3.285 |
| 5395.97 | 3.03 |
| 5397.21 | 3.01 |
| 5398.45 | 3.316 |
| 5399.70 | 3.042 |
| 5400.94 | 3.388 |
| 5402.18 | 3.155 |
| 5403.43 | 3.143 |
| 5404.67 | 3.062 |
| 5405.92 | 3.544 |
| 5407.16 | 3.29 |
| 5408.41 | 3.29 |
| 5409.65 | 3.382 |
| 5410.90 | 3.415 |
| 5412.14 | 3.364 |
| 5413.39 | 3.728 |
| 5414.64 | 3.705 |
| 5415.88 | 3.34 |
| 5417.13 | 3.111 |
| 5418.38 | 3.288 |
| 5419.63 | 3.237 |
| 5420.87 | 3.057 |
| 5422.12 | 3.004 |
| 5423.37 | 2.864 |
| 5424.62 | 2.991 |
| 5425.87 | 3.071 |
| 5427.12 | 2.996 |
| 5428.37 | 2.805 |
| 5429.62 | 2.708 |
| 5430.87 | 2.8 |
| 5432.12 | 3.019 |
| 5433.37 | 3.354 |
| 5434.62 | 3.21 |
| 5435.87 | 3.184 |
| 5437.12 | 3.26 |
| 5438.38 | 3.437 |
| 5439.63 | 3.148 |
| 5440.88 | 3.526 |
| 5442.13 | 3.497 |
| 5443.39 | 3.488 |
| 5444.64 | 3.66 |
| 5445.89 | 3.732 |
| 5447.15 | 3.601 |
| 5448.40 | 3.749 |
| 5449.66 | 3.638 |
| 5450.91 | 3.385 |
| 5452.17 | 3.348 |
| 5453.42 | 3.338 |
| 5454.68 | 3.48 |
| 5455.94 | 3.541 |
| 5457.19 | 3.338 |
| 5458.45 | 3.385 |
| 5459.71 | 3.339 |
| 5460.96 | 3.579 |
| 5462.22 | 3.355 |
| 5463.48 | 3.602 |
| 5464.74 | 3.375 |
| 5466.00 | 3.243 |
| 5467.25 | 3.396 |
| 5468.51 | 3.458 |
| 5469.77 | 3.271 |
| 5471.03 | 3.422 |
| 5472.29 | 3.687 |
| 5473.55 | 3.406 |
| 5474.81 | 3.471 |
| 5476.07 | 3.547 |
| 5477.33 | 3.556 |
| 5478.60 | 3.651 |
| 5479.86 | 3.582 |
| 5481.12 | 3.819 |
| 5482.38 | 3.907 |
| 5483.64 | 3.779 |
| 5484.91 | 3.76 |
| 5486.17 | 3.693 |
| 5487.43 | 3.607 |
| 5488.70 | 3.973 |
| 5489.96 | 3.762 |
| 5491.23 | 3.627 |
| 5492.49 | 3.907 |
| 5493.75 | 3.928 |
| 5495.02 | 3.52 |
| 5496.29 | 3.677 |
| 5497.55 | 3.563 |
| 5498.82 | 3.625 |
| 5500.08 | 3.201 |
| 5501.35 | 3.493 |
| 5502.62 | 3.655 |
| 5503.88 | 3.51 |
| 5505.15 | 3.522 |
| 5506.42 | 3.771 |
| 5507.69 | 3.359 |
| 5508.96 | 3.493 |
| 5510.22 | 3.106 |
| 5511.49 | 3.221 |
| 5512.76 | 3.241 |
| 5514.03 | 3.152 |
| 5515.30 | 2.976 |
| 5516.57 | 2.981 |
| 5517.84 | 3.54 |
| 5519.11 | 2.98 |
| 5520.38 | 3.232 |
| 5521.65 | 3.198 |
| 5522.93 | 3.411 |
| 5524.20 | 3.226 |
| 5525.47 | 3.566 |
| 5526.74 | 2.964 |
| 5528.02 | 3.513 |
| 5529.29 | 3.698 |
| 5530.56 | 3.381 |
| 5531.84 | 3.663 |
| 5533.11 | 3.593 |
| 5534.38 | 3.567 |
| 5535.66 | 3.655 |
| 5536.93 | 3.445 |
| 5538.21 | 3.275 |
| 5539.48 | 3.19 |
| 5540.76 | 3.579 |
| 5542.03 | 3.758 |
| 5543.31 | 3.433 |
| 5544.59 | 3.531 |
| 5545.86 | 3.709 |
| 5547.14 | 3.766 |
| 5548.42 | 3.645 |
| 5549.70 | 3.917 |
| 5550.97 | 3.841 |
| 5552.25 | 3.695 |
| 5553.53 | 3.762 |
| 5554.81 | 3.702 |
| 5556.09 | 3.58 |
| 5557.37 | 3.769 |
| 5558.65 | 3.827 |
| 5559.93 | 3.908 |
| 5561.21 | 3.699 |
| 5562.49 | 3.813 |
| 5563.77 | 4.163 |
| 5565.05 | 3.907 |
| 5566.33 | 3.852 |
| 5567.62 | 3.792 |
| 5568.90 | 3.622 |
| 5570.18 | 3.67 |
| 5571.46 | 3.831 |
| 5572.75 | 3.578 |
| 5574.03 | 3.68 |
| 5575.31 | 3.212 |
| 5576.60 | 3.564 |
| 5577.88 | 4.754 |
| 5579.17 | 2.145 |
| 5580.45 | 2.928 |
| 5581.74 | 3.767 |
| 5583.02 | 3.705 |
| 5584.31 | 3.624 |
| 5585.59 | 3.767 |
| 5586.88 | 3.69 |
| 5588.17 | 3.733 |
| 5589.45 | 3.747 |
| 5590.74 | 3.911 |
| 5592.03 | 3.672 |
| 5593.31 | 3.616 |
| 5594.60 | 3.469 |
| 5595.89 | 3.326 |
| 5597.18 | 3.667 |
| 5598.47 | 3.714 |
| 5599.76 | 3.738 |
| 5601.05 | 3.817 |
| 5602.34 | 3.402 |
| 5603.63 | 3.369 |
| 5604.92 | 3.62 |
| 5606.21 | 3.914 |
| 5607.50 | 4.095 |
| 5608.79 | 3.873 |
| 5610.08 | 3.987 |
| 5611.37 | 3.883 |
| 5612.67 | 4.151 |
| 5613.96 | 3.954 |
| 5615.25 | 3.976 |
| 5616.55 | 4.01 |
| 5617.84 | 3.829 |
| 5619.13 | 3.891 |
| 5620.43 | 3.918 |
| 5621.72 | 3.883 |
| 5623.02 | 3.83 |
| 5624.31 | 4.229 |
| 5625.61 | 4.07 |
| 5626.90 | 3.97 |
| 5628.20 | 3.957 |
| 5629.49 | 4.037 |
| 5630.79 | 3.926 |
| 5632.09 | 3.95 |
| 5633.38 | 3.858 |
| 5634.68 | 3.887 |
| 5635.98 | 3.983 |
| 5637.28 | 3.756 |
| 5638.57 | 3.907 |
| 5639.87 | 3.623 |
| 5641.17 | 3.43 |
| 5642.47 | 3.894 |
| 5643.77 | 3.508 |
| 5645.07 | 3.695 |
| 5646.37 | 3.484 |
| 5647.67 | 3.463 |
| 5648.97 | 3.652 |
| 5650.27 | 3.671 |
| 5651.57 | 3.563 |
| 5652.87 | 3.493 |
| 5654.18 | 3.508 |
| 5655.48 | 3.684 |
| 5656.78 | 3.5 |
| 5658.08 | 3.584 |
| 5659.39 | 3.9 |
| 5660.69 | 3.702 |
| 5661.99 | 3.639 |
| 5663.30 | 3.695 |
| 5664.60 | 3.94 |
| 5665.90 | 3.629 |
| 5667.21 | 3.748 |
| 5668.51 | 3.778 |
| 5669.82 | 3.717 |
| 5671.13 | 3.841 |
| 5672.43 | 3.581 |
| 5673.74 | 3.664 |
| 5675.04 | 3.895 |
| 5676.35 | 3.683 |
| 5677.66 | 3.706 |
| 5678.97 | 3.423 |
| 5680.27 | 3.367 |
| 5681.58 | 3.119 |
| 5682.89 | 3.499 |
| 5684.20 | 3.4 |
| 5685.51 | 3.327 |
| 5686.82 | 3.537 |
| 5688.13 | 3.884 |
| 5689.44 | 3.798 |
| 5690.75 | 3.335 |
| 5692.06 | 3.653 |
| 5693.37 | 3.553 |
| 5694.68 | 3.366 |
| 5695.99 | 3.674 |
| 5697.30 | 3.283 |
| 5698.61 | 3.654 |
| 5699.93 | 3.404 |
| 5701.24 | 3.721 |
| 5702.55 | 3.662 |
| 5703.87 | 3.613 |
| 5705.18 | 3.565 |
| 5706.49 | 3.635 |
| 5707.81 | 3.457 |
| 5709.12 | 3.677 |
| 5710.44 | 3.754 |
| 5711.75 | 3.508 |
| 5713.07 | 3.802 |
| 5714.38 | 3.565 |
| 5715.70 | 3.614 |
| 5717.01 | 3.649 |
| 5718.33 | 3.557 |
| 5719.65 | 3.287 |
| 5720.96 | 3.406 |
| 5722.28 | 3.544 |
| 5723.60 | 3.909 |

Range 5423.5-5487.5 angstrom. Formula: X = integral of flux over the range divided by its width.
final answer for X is 3.41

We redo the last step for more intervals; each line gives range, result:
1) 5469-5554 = 3.52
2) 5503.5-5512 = 3.43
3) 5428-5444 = 3.19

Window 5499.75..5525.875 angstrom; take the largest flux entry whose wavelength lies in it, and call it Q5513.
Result 3.771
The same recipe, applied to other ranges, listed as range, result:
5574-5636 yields 4.754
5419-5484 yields 3.907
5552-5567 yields 4.163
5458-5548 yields 3.973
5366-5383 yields 3.532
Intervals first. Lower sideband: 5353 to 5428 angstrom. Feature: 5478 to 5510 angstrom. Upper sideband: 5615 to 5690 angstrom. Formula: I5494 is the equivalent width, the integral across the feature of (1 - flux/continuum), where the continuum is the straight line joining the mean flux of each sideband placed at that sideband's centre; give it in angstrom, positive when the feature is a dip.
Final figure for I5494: -2.7 angstrom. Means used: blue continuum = 3.14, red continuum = 3.72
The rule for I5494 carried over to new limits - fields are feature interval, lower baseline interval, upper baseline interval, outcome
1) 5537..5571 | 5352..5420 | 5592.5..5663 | -1.19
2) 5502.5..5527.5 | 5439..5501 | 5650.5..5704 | 1.86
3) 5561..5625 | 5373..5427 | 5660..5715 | -4.76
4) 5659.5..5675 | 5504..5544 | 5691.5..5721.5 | -0.91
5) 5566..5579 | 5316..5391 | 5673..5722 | -1.42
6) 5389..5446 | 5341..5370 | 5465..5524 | -1.35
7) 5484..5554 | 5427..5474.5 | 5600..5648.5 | 0.80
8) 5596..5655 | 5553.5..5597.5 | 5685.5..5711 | -2.63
